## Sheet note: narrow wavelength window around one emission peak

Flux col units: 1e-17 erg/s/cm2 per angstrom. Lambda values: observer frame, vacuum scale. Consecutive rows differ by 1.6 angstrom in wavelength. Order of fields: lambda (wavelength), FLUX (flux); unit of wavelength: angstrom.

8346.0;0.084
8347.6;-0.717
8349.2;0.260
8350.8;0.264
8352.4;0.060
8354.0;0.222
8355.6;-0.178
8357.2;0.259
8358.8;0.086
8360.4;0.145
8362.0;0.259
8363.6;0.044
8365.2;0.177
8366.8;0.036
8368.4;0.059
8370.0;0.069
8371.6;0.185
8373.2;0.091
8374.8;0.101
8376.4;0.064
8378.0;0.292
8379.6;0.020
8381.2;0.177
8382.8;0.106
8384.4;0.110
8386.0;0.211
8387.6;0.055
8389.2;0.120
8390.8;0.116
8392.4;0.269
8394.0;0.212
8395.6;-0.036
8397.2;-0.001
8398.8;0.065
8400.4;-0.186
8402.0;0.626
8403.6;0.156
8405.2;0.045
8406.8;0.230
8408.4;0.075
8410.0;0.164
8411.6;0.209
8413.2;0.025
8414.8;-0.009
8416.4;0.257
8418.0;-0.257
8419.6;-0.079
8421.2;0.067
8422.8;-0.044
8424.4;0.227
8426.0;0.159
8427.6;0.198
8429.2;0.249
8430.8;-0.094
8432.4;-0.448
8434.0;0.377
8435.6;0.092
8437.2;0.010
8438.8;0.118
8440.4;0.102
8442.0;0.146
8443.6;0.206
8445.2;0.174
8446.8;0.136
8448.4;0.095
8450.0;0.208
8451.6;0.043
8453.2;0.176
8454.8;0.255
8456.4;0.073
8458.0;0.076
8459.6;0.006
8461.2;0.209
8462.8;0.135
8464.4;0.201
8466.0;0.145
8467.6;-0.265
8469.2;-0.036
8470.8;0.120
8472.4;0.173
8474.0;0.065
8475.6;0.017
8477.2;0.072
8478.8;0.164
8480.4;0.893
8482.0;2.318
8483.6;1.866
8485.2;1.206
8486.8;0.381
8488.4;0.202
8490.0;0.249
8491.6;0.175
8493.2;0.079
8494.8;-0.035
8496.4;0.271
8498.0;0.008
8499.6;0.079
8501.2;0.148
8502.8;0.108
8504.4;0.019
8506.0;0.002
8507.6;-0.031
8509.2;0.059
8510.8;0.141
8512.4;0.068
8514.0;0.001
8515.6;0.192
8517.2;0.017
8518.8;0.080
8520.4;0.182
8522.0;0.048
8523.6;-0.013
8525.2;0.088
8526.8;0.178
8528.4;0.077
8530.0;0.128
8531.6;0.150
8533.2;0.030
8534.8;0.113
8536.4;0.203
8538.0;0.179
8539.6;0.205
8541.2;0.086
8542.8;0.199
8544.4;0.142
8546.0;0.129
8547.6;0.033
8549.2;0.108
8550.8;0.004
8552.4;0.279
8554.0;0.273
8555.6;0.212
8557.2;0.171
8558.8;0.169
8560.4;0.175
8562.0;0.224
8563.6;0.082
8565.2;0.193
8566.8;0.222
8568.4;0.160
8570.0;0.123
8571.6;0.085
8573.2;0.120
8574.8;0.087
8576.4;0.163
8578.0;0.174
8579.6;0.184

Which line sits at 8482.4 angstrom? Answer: H-beta 4861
